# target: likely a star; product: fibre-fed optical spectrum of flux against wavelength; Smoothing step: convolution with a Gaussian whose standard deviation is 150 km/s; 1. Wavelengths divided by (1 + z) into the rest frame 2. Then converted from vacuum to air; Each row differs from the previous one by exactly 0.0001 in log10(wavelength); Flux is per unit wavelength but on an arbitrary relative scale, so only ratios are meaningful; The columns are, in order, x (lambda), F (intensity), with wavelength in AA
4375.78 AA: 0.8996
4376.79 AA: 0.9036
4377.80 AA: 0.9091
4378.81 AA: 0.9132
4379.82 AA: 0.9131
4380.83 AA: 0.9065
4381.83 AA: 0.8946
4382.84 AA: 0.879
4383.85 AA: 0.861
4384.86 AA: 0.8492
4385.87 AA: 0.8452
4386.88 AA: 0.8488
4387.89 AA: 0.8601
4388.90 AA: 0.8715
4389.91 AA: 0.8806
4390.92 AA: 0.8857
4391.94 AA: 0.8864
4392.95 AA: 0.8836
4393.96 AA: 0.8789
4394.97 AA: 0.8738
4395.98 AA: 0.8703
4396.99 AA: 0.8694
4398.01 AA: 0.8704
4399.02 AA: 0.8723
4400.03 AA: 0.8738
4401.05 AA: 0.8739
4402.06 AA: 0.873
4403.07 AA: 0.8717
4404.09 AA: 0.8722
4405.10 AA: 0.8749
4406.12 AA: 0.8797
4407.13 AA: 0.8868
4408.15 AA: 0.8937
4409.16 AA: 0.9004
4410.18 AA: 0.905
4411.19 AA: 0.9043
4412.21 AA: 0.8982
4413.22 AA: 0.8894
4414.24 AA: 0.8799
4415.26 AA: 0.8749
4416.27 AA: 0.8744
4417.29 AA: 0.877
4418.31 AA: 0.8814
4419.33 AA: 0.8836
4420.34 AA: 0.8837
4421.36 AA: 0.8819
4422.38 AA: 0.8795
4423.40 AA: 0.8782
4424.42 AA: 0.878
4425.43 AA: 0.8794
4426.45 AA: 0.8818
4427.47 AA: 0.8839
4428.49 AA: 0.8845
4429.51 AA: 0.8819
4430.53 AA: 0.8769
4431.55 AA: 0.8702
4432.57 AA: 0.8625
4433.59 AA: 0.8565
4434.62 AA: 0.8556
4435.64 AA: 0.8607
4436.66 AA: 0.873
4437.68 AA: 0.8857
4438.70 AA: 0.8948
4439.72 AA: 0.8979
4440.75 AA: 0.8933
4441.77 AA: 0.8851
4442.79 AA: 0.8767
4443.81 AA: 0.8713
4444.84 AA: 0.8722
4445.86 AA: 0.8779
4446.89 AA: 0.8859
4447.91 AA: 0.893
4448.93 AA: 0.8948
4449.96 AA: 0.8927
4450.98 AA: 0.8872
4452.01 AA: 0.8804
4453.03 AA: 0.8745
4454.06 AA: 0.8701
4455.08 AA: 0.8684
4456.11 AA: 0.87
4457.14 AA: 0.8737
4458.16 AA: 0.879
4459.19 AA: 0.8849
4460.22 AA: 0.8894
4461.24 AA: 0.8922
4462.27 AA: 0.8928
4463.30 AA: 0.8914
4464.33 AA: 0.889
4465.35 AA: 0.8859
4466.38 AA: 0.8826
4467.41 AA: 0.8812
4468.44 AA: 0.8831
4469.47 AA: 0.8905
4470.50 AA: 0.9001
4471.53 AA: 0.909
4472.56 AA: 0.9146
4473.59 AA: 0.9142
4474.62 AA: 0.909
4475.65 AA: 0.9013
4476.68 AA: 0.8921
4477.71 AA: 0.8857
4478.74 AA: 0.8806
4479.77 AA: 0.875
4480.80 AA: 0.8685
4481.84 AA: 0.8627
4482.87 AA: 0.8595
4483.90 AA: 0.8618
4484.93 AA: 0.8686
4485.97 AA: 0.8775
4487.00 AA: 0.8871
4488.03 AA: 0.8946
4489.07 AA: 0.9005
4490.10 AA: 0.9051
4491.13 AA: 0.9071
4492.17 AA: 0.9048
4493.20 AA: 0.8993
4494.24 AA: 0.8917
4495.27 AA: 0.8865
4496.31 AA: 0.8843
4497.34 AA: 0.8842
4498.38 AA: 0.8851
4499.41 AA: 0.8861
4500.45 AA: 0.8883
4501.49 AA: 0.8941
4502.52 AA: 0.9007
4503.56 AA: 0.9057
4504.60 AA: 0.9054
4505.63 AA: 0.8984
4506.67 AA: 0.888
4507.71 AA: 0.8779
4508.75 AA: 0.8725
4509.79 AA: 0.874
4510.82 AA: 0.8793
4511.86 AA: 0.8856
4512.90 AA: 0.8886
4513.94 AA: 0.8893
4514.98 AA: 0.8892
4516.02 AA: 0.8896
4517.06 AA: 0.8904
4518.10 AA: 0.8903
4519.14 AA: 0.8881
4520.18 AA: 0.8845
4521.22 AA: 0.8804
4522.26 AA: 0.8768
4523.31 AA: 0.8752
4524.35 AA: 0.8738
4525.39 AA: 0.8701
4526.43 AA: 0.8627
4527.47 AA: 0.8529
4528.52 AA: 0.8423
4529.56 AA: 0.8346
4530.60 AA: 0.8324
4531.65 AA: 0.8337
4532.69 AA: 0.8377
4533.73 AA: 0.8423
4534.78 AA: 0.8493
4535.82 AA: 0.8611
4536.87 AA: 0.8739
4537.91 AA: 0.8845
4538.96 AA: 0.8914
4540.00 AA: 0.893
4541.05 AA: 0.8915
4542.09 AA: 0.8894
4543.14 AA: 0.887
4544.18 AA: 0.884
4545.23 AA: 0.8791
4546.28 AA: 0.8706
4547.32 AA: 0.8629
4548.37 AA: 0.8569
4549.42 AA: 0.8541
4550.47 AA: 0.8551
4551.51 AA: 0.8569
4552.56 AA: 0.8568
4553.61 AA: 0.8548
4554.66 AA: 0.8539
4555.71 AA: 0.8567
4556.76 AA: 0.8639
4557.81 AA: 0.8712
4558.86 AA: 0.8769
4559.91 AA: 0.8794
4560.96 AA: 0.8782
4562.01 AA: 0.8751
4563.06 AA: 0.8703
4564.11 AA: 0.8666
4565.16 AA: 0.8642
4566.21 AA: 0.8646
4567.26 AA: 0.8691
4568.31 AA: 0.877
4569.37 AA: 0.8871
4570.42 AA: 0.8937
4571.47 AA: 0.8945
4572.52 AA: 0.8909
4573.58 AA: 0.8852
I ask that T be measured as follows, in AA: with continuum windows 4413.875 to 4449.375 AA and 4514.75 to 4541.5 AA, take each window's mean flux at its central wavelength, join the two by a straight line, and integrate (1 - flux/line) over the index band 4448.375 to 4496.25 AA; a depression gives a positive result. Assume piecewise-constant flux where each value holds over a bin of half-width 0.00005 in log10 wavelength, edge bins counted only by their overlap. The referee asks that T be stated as -0.69 AA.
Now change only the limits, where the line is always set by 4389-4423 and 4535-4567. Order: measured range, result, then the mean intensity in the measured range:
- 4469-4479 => -0.3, 0.9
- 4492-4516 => -0.4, 0.889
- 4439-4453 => -0.1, 0.885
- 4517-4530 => 0.0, 0.87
